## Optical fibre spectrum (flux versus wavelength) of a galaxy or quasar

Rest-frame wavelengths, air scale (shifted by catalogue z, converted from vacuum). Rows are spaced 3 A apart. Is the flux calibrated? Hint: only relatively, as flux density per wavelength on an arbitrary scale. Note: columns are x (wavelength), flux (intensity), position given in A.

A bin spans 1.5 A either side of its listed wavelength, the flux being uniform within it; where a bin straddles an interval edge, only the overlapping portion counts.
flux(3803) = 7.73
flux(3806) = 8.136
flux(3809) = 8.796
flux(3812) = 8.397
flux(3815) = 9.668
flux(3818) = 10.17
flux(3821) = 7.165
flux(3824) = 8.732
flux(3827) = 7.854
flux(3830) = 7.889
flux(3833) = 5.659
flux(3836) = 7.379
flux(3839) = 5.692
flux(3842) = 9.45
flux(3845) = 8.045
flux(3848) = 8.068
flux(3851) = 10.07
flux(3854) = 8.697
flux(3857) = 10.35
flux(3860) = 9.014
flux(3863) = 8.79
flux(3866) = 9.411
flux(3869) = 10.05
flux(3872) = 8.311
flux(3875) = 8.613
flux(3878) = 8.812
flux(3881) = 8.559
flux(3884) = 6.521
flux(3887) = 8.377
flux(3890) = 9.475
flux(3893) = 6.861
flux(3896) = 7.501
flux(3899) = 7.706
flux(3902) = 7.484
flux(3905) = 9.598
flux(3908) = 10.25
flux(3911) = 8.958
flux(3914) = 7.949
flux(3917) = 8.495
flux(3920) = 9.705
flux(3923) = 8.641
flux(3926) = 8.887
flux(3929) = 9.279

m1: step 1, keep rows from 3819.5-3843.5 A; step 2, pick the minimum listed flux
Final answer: 5.659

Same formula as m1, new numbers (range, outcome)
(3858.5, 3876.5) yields 8.311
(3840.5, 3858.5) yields 8.045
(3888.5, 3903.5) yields 6.861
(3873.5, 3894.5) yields 6.521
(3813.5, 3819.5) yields 9.668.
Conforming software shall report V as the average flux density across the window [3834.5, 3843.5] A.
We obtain 7.51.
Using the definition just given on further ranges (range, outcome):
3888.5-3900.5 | 7.89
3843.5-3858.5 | 9.05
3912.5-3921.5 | 8.72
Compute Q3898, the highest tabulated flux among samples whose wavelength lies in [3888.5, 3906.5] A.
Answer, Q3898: 9.598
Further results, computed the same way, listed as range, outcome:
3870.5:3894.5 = 9.475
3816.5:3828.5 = 10.17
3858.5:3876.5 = 10.05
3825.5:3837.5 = 7.889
